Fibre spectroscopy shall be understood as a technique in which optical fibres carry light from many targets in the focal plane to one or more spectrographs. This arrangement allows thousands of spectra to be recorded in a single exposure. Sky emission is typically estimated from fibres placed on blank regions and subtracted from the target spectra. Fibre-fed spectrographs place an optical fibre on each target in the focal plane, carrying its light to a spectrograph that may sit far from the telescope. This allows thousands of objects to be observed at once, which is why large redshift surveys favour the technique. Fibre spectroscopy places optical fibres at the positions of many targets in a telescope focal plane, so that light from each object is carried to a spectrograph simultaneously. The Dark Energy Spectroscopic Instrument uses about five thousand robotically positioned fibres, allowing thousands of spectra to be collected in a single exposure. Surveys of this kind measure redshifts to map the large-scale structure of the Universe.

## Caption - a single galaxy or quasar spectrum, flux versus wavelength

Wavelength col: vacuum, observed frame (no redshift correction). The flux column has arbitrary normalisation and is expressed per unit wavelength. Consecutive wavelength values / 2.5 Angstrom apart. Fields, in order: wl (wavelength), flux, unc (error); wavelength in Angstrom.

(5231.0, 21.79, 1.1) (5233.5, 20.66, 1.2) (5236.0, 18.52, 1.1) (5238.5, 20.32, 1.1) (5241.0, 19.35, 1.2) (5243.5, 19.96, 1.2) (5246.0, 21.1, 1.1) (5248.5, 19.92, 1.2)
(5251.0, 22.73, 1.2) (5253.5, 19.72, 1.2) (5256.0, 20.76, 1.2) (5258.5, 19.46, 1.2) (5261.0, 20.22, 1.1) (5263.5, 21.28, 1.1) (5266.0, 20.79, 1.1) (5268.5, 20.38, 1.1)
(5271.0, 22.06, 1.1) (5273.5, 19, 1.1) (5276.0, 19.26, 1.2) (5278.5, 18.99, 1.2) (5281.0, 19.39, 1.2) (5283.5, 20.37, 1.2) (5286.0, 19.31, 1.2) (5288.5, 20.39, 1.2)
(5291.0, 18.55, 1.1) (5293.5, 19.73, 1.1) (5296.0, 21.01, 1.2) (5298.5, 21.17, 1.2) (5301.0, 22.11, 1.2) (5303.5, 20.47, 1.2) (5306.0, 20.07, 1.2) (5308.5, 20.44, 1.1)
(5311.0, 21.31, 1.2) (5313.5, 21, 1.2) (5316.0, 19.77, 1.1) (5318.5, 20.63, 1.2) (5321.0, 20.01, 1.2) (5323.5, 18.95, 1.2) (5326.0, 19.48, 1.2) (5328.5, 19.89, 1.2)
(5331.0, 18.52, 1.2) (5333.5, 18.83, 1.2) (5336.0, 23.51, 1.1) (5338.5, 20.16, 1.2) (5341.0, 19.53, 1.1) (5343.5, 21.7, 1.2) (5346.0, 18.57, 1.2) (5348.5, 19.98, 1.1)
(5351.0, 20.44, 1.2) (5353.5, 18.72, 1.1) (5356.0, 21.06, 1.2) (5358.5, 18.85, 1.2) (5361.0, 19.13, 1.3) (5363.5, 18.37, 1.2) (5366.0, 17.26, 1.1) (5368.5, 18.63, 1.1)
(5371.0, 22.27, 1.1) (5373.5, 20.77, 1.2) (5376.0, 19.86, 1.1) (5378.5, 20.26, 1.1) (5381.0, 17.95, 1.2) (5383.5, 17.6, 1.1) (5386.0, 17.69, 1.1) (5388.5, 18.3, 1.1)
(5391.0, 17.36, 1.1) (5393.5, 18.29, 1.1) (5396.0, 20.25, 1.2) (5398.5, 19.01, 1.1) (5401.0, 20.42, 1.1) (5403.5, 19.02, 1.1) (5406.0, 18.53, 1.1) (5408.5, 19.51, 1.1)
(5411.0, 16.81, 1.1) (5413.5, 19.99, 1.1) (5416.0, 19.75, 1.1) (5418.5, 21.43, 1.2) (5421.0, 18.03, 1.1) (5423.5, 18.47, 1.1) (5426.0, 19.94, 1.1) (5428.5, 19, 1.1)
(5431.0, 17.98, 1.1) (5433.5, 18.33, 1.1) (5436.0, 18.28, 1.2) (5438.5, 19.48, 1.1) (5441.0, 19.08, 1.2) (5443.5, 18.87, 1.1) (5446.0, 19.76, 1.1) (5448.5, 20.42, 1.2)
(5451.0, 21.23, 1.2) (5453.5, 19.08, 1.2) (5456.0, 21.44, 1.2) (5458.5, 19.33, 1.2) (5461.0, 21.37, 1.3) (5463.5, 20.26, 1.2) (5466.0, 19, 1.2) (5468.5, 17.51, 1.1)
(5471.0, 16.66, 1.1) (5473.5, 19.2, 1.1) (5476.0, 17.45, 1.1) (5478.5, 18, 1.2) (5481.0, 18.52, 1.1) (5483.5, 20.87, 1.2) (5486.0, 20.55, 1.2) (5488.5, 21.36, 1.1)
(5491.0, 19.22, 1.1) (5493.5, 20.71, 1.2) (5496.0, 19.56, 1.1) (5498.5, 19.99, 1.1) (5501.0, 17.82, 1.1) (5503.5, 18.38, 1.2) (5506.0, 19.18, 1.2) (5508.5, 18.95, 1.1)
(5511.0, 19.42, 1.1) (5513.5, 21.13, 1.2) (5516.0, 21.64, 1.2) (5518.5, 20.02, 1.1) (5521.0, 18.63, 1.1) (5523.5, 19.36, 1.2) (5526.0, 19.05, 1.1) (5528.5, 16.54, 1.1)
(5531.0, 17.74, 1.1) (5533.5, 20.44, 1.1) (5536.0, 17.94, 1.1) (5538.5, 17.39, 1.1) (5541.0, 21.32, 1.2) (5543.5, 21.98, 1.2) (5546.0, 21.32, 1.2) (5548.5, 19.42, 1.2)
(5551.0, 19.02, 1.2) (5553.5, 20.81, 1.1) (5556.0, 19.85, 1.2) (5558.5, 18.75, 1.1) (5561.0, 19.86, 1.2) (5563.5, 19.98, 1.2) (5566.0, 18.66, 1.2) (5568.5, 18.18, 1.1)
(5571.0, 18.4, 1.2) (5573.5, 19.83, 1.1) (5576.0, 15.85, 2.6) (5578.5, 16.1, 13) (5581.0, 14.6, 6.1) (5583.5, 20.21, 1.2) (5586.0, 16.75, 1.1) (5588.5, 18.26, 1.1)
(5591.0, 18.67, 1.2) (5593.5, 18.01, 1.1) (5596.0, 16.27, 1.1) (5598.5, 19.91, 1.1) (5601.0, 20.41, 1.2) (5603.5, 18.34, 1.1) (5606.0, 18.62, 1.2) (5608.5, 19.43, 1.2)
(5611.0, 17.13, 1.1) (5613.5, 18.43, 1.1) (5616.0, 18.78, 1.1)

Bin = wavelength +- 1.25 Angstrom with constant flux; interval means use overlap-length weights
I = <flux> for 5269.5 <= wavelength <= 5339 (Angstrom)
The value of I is 20.2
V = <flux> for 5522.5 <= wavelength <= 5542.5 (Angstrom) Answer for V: 18.8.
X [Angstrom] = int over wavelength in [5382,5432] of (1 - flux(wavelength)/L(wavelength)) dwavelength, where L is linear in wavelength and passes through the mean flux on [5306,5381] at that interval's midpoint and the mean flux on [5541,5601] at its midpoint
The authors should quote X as 1.8 Angstrom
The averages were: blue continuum 19.9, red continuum 18.8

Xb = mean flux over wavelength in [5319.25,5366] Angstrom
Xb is 19.7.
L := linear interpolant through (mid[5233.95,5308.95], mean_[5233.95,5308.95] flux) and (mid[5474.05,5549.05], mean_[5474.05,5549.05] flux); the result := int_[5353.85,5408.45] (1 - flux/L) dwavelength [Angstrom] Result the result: 2.2 Angstrom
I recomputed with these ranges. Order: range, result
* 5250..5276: 20.6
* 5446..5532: 19.4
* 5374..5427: 19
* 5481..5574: 19.5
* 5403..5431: 19.1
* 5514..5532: 19.1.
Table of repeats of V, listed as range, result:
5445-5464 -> 20.4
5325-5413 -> 19.3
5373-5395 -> 18.6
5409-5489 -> 19.3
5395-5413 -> 19.1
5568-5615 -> 18.1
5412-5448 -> 19.2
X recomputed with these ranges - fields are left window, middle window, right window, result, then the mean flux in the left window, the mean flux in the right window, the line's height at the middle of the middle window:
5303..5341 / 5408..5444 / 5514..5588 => 1.2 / 20.2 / 19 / 19.6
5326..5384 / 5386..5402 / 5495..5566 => 0.7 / 19.7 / 19.5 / 19.6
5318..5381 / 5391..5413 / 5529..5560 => 0.9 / 19.8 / 19.6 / 19.7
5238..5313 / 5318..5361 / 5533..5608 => 0.2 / 20.3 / 18.8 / 20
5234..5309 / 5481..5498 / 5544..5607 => -1.0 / 20.2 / 18.7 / 19.1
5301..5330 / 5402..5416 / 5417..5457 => 0.5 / 20.3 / 19.4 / 19.6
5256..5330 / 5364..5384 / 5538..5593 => 0.5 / 20.2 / 18.9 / 19.8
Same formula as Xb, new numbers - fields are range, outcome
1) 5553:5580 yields 18.7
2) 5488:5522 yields 19.7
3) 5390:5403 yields 19.1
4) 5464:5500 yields 19.2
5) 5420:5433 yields 18.7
